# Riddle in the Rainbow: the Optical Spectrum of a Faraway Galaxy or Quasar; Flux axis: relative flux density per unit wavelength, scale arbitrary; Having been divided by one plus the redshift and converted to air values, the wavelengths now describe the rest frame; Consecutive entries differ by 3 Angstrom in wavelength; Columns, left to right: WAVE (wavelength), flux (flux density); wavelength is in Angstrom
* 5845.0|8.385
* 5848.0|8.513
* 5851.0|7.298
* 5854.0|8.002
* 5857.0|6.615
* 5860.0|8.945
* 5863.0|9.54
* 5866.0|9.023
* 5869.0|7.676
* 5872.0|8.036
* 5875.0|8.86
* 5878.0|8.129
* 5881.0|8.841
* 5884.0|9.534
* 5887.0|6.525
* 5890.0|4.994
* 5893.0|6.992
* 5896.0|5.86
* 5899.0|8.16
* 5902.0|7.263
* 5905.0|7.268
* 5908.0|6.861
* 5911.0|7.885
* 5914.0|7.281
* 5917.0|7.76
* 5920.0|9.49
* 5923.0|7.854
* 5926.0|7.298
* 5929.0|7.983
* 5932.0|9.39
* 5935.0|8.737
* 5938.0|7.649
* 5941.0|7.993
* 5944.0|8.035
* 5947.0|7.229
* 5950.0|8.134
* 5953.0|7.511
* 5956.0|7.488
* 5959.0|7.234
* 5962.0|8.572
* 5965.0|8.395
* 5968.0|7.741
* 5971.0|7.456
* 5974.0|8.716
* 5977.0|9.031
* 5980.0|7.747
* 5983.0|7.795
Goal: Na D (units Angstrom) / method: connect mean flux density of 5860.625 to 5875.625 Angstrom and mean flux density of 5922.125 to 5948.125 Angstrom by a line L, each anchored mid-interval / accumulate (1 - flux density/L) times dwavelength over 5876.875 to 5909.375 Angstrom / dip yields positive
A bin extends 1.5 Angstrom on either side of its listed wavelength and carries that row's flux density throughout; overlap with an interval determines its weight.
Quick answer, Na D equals 4.3 Angstrom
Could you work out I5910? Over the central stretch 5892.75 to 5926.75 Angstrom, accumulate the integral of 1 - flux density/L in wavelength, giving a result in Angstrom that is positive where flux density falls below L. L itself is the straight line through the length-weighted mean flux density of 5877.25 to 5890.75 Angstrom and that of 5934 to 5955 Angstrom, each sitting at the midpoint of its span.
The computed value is 1.15 Angstrom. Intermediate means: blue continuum 7.72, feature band 7.52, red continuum 7.87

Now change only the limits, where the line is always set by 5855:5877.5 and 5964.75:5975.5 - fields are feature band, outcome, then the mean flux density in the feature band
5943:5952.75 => 0.43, 7.75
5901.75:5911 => 1.13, 7.24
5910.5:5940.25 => 0.15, 8.14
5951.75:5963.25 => 0.56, 7.69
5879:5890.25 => 0.72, 7.78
